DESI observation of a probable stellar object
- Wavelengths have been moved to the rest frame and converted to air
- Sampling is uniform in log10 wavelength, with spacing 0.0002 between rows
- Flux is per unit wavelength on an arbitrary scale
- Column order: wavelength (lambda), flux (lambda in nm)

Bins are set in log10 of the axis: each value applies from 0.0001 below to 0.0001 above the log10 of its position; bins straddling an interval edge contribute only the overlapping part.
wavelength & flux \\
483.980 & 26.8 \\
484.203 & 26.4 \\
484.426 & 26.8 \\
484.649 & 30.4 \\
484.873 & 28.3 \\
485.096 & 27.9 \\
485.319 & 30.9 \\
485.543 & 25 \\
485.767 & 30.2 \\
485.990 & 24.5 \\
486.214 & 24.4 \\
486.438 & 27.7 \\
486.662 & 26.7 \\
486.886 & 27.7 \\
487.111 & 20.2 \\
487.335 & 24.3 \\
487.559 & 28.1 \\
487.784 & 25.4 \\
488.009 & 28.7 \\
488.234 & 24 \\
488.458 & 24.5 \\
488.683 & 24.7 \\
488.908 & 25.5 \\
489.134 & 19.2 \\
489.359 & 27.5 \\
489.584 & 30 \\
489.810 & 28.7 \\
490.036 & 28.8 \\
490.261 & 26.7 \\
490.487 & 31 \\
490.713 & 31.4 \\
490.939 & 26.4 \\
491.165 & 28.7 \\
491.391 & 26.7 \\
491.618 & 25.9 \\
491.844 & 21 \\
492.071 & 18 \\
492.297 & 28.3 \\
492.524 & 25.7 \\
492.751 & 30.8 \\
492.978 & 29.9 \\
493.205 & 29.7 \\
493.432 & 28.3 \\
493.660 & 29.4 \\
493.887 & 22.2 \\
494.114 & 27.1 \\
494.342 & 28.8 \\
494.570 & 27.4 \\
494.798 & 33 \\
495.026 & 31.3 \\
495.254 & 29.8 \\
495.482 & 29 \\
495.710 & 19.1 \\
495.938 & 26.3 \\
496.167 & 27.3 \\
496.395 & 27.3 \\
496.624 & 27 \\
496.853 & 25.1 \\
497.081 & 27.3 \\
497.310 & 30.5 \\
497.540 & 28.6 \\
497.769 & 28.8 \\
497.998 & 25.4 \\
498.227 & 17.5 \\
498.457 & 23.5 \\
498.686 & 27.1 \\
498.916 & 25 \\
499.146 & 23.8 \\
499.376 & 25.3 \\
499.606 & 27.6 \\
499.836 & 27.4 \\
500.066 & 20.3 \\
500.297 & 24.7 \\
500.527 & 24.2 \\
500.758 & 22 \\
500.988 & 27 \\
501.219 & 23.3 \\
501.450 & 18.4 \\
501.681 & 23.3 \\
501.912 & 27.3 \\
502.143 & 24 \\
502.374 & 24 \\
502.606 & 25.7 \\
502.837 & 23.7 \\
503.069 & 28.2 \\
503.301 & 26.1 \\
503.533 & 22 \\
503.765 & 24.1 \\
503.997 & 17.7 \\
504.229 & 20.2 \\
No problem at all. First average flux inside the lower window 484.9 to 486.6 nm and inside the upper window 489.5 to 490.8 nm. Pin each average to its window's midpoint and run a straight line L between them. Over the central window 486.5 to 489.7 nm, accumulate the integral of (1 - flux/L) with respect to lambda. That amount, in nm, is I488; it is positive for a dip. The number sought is 0.33 nm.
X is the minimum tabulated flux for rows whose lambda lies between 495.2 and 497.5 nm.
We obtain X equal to 19.1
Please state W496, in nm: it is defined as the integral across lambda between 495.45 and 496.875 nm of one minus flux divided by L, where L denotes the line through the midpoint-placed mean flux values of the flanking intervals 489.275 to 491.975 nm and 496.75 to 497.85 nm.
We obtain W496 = 0.115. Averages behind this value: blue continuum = 27.7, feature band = 25.7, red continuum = 28.1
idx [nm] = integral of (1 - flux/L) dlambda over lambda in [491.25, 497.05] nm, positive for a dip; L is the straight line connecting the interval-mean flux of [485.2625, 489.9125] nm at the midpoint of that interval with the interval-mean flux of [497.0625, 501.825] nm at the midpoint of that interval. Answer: -0.38 nm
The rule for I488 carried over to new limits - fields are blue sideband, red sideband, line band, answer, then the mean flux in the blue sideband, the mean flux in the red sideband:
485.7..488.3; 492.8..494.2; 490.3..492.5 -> 0.07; 26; 27.9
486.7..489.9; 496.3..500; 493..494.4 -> -0.10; 25.6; 26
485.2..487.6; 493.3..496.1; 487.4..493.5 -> 0.04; 26.3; 27.6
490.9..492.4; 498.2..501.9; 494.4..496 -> -0.23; 24.9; 24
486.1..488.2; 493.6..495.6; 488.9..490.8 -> -0.06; 25.8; 28.6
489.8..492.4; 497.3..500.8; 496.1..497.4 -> -0.10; 26.7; 25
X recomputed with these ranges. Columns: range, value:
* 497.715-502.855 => 17.5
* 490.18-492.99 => 18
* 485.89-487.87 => 20.2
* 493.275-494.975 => 22.2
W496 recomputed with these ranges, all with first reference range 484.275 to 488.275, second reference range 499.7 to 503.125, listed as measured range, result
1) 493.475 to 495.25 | -0.22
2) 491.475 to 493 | 0.02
